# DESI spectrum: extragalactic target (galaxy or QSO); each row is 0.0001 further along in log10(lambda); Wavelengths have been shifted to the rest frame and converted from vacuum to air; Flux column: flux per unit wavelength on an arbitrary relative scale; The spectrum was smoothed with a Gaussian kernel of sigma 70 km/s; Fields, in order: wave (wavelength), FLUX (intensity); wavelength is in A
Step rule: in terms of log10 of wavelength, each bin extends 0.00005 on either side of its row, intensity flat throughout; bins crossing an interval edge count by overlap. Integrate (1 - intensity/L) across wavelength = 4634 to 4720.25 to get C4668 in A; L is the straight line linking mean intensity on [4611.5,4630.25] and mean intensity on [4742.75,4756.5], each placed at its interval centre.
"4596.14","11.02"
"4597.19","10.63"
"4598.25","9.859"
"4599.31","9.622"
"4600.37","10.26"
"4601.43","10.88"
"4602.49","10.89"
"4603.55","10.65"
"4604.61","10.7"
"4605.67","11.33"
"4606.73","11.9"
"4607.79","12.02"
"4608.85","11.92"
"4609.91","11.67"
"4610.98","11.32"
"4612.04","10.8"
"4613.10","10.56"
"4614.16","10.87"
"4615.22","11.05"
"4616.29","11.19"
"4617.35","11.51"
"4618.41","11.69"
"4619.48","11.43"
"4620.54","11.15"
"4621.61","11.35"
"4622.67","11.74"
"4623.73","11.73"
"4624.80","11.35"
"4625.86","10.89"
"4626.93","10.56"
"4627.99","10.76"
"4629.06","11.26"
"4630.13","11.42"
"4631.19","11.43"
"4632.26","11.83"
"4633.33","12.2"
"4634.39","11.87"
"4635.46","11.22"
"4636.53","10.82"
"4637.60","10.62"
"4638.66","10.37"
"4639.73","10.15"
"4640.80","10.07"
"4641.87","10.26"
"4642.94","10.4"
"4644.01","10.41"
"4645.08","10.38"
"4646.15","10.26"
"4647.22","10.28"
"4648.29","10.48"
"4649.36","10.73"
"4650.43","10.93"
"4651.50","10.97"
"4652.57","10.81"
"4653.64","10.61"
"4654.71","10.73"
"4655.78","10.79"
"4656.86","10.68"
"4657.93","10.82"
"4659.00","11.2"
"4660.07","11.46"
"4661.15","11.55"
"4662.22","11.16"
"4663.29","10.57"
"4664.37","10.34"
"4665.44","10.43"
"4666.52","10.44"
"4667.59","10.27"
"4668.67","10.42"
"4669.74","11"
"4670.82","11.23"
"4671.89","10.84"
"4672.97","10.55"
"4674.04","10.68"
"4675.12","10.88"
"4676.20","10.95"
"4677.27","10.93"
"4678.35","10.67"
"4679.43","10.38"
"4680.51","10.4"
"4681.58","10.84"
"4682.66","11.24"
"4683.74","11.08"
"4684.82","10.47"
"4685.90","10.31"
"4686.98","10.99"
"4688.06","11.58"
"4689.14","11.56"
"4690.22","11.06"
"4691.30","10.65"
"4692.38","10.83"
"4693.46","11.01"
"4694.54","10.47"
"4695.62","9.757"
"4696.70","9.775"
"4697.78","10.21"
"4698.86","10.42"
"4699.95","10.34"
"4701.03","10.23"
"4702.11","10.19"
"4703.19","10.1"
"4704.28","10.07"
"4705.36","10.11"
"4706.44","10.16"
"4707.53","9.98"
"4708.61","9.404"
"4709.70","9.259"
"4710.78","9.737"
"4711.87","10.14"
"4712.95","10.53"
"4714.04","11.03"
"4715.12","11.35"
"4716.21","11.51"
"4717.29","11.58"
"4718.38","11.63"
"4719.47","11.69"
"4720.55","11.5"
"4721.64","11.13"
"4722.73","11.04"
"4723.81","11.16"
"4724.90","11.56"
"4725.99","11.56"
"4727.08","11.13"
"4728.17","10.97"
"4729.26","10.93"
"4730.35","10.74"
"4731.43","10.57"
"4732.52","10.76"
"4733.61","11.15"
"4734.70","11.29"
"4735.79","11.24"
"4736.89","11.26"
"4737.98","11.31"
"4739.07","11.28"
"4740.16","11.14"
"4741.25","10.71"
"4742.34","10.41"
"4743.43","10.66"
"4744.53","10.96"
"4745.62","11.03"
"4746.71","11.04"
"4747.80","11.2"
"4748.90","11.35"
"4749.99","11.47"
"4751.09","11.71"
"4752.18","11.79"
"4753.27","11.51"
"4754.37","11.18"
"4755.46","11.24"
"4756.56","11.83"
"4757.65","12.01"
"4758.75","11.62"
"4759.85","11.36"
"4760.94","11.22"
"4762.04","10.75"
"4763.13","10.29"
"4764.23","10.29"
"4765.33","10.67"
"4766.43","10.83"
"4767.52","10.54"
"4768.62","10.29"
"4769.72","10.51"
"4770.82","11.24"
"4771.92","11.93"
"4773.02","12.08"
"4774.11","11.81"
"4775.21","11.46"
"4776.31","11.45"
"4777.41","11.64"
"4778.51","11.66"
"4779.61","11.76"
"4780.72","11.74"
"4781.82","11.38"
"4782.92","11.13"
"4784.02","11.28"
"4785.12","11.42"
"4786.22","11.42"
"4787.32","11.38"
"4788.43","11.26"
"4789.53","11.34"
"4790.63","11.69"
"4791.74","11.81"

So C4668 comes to 4.3 A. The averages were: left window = 11.2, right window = 11.3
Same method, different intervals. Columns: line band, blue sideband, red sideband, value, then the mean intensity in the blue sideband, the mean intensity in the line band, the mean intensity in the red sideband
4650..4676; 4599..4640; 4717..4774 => 0.8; 11.2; 10.8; 11.2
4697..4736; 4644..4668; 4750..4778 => 1.1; 10.7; 10.7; 11.3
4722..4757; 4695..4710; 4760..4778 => -1.8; 10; 11.2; 11.1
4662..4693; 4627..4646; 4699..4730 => 0.0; 10.9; 10.8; 10.7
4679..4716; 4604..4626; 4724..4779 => 2.5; 11.3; 10.5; 11.2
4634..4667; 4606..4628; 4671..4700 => 1.0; 11.3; 10.7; 10.7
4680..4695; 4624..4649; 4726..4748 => 0.0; 10.8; 10.9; 11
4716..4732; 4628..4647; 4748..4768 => -0.2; 10.9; 11.2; 11.2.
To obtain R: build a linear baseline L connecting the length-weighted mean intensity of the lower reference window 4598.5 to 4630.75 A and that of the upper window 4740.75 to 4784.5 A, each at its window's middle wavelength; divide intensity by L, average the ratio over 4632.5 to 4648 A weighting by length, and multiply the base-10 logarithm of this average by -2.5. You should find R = 0.05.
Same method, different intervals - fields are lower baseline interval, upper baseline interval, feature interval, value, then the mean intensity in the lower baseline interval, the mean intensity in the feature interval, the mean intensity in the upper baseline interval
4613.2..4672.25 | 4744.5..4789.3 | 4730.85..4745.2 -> 0.022 mag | 10.9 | 11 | 11.3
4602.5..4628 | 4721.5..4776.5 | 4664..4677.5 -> 0.052 mag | 11.3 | 10.7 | 11.1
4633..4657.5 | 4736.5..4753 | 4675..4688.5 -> 0.005 mag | 10.7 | 10.8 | 11.2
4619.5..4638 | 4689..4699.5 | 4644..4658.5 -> 0.040 mag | 11.3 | 10.6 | 10.5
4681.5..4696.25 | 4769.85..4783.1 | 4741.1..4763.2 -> 0.013 mag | 10.8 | 11.2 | 11.6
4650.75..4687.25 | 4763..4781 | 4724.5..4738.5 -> -0.007 mag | 10.8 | 11.1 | 11.2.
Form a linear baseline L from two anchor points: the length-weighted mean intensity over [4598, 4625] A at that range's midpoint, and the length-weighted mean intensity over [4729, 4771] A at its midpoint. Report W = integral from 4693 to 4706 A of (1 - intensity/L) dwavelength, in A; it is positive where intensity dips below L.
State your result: 1.0 A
